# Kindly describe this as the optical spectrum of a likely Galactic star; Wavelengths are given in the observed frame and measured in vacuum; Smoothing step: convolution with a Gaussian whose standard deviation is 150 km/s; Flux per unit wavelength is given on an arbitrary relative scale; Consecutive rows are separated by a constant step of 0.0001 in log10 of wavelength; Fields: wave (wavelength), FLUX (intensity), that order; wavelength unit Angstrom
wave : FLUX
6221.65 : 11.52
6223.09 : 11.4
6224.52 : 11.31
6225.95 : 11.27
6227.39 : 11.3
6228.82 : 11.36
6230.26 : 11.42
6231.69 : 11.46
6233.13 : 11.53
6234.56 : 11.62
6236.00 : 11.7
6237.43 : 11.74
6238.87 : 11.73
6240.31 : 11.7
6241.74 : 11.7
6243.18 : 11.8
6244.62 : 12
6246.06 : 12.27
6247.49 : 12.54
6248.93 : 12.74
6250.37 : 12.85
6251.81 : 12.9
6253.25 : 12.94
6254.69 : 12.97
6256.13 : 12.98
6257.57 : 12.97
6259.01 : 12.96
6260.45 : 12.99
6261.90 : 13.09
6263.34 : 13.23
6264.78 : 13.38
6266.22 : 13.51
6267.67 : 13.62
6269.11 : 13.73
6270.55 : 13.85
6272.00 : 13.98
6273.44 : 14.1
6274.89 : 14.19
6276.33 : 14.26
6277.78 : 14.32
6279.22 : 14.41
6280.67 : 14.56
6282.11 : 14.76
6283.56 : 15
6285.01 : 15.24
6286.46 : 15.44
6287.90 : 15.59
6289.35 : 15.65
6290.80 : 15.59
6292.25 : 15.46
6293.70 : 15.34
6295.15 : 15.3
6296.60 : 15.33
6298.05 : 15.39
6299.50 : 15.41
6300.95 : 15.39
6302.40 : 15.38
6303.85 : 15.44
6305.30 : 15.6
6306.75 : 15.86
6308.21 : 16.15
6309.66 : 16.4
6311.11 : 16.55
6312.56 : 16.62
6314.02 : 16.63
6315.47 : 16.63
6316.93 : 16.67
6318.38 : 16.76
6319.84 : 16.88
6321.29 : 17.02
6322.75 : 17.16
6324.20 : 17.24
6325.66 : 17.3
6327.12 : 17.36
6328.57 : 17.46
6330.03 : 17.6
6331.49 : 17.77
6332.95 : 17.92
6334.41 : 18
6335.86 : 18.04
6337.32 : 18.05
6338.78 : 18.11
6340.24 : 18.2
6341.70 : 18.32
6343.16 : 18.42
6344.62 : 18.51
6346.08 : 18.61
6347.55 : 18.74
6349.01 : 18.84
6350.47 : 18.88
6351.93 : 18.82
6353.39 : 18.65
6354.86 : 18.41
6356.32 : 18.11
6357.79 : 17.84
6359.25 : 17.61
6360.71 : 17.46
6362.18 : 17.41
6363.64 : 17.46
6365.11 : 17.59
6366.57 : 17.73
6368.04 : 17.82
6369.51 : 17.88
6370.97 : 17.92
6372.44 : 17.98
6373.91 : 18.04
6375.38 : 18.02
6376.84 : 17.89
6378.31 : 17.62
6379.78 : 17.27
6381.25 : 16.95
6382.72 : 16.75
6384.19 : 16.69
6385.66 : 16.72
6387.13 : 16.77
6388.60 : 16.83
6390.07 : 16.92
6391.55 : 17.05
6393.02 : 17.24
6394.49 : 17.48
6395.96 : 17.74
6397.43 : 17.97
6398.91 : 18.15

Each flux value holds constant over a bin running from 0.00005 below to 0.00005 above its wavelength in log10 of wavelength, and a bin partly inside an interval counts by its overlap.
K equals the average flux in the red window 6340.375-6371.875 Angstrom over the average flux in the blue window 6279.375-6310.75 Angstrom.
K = 1.18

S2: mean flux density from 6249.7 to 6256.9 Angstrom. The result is 12.9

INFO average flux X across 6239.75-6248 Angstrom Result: 12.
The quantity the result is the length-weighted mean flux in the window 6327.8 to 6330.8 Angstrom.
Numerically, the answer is 17.5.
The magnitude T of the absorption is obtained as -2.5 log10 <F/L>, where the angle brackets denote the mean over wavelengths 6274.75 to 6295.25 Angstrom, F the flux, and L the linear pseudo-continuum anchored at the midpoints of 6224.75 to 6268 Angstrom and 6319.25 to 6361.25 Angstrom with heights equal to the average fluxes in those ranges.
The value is -0.027 mag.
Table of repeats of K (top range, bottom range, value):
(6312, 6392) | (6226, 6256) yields 1.47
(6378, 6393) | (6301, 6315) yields 1.06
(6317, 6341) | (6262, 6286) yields 1.24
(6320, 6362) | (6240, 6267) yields 1.41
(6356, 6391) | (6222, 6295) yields 1.32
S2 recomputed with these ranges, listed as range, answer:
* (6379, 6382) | 17.1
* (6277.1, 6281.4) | 14.5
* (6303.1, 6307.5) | 15.6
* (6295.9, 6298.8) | 15.4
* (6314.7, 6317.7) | 16.7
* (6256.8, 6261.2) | 13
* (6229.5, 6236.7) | 11.5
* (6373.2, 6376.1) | 18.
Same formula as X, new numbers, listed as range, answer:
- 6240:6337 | 15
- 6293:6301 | 15.4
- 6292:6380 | 17.3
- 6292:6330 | 16.3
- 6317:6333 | 17.3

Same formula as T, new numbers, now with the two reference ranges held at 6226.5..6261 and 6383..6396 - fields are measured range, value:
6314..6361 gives -0.17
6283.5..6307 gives -0.12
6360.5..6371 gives -0.09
